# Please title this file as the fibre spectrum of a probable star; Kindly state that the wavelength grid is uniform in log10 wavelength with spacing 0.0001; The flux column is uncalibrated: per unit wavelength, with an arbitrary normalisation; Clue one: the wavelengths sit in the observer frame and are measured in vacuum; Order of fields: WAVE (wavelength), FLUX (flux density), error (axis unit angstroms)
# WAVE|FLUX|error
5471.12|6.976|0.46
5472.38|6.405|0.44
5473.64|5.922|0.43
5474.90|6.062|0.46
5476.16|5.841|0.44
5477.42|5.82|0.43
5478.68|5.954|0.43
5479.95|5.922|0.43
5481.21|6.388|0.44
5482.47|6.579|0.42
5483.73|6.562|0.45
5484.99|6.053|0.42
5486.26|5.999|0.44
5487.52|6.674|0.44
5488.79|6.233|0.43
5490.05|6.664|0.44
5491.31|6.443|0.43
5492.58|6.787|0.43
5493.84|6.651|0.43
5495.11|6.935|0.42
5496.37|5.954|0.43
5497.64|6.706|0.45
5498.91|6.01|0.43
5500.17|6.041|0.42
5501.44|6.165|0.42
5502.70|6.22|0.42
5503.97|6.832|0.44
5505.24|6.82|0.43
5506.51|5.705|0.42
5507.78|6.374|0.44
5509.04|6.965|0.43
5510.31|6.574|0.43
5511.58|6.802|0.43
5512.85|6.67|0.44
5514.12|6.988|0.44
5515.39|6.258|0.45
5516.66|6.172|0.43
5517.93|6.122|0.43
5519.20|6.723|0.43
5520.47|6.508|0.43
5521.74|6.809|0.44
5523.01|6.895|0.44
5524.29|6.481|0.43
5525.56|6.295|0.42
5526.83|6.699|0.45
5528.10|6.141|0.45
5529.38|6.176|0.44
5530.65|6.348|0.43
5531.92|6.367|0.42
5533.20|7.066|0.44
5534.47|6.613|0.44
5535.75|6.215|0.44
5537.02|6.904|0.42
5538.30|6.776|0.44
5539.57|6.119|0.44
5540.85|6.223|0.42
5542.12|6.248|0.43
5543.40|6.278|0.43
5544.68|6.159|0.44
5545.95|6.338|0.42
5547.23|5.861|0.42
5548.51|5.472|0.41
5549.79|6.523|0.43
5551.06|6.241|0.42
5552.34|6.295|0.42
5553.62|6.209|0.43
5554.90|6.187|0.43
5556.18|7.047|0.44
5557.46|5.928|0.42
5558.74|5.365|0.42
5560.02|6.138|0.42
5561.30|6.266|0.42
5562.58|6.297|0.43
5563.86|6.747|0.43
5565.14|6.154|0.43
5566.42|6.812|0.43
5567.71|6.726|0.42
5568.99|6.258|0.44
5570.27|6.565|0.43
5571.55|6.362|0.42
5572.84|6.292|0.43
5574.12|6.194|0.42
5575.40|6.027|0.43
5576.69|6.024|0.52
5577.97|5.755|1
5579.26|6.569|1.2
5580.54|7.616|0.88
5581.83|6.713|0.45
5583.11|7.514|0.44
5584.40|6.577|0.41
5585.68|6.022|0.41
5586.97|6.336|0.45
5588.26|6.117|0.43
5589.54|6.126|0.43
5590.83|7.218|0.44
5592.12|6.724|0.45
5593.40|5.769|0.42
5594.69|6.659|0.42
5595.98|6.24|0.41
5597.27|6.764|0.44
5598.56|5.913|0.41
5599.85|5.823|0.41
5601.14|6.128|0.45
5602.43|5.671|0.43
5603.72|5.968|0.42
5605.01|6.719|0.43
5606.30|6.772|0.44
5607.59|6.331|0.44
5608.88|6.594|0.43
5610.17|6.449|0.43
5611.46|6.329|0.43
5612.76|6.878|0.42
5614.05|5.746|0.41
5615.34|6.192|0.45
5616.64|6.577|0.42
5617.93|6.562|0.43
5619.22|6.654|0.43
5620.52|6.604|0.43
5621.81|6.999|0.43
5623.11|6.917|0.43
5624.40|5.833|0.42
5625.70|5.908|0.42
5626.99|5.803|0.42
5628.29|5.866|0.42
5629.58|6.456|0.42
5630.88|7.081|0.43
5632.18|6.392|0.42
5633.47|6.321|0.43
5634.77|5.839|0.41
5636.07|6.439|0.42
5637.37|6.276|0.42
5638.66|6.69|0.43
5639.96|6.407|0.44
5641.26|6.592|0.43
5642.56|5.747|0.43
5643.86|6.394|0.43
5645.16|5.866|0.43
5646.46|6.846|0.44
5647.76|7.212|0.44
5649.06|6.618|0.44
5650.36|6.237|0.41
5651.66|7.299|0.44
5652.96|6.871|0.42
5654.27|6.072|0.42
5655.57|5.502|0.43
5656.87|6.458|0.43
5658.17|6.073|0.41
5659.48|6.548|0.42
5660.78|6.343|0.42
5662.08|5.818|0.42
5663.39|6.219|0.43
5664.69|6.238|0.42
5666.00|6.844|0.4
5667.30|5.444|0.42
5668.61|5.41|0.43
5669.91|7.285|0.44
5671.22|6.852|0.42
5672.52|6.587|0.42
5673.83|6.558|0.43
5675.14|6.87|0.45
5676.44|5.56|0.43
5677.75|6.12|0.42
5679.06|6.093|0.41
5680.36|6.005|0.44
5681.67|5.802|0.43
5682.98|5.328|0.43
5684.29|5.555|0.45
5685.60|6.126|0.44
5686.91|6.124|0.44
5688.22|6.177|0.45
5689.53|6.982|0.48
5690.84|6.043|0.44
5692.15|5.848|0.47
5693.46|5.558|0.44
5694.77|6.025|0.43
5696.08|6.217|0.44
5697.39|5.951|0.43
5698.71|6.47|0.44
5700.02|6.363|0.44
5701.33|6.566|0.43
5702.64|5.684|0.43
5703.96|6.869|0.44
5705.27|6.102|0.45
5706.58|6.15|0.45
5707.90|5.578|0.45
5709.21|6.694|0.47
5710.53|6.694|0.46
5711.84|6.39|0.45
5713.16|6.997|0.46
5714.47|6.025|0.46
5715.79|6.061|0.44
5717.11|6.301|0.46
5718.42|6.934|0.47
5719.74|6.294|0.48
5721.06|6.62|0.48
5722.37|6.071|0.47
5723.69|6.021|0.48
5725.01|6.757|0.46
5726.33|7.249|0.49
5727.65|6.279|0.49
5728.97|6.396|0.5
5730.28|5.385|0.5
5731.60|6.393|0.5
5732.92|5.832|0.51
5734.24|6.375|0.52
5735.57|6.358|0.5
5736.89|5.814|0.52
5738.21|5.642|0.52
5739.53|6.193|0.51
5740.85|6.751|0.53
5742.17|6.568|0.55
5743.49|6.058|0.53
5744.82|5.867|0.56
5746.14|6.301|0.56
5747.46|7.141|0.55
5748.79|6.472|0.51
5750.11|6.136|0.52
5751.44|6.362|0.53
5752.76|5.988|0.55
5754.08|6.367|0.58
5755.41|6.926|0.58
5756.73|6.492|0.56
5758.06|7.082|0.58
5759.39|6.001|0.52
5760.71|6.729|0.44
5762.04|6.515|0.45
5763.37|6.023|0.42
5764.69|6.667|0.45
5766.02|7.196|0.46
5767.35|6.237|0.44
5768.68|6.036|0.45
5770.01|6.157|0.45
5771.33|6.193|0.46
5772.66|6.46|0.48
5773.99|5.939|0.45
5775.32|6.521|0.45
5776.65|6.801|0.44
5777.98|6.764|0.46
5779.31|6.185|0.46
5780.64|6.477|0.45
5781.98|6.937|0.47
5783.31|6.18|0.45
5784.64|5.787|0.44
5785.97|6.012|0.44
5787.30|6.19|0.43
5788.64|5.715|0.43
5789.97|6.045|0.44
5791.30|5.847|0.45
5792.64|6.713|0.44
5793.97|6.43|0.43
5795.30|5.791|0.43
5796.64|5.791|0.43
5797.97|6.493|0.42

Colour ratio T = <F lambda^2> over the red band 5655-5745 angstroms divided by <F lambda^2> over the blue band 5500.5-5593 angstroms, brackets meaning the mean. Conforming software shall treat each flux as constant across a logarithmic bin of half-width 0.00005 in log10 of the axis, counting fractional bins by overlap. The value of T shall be 1.02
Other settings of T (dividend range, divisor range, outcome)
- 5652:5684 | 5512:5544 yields 1.01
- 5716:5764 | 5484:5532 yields 1.07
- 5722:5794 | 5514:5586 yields 1.06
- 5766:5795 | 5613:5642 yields 1.04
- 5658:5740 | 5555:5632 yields 1.01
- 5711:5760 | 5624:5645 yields 1.05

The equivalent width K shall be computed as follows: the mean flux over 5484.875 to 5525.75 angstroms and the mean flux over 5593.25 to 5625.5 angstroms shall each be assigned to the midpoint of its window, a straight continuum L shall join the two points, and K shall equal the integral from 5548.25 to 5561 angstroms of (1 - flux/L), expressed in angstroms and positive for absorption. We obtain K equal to 0.5 angstroms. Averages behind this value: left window 6.48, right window 6.36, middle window 6.16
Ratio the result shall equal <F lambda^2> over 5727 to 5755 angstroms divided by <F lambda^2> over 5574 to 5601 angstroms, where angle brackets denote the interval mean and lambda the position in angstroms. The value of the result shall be 1.03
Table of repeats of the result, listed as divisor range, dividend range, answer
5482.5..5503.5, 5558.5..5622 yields 1.04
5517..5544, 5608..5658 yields 1.03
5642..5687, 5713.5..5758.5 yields 1.04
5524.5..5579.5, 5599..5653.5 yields 1.04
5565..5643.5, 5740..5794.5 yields 1.06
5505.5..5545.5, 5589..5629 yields 1.01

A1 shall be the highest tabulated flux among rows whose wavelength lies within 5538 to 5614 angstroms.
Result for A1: 7.616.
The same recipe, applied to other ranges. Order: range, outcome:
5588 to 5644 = 7.218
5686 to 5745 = 7.249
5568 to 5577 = 6.565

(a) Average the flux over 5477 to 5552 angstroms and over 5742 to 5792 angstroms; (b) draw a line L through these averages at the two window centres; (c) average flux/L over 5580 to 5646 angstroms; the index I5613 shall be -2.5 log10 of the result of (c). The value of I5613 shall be 0.00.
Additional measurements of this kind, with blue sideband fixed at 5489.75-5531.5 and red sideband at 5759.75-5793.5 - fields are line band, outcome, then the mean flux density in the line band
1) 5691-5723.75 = 0.02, 6.26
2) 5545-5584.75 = 0.02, 6.35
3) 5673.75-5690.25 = 0.05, 6.08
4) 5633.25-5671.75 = 0.01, 6.36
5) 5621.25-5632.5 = 0.01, 6.35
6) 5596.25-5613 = 0.02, 6.32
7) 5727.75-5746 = 0.04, 6.14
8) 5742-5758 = -0.01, 6.41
